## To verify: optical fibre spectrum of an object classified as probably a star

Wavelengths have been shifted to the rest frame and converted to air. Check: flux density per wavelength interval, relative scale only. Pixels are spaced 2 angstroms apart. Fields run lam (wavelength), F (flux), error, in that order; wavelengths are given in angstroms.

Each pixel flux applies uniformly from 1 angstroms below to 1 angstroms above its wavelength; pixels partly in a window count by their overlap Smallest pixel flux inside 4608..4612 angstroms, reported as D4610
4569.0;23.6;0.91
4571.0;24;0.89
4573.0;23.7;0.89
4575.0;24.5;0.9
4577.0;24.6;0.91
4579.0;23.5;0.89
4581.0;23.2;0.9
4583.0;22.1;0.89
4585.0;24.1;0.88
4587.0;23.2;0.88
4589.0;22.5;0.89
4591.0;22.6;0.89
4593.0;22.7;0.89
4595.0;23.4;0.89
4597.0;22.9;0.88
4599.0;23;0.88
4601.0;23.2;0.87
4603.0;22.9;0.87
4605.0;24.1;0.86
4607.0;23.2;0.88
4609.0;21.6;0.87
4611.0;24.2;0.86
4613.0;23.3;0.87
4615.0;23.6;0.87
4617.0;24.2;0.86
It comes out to 21.6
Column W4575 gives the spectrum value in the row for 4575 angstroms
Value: 24.5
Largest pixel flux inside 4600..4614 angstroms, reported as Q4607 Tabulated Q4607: 24.2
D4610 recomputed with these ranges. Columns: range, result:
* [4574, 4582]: 23.2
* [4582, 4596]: 22.1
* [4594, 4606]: 22.9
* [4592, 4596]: 22.7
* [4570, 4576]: 23.7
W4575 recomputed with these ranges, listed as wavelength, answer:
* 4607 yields 23.2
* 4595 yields 23.4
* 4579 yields 23.5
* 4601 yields 23.2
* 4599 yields 23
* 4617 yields 24.2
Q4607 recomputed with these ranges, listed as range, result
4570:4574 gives 24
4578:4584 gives 23.5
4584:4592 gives 24.1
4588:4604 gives 23.4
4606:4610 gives 23.2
